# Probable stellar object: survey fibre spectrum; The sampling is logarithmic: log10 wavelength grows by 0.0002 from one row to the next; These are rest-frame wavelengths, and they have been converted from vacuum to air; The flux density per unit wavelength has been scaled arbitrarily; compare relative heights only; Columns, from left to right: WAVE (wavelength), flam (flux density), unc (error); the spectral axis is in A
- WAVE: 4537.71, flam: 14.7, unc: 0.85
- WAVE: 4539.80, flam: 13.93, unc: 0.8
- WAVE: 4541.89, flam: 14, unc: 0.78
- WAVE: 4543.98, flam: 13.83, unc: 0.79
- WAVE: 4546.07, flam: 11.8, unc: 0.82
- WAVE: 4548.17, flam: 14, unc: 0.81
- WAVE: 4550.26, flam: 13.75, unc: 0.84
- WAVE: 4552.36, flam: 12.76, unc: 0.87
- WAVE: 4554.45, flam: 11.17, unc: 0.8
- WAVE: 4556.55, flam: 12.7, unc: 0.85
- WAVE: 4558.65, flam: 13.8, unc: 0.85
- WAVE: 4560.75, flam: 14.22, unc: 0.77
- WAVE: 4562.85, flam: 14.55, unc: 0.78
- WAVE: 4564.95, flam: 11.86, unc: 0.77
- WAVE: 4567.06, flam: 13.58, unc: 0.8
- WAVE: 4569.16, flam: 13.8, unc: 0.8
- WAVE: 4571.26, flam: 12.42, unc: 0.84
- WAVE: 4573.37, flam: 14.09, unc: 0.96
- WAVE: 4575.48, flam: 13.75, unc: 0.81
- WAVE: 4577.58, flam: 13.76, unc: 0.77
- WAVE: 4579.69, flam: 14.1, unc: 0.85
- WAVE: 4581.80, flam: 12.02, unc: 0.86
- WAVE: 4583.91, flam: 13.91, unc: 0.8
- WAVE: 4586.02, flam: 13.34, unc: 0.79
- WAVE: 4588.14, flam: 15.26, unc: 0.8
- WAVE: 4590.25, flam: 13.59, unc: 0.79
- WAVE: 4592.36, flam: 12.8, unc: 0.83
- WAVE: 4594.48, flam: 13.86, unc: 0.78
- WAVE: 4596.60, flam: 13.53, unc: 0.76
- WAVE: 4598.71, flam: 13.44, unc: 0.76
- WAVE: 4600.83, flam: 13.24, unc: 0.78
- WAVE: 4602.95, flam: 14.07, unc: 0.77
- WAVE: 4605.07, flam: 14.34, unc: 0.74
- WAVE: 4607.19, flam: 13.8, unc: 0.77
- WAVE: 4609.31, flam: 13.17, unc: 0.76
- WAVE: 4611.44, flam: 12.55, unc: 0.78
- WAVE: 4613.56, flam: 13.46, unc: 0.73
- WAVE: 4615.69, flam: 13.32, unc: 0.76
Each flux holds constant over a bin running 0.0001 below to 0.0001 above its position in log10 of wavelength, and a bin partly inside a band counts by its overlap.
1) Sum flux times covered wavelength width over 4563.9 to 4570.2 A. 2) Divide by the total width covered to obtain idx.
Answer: 13.1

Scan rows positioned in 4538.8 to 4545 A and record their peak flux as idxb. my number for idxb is 14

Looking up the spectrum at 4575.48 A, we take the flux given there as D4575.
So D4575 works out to 13.75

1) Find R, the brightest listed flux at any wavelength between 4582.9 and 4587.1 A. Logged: 13.91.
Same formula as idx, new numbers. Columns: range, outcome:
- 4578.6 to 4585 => 13.3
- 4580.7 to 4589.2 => 13.6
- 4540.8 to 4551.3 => 13.5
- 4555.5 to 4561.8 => 13.6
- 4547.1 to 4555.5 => 12.9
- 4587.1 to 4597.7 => 13.8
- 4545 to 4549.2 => 12.9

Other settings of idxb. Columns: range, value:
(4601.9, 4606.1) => 14.34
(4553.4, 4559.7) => 13.8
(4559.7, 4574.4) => 14.55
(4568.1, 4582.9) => 14.1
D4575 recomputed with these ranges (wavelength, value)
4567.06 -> 13.58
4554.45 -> 11.17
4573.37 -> 14.09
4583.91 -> 13.91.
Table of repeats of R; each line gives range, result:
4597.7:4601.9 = 13.44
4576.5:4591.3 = 15.26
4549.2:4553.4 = 13.75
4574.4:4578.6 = 13.76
